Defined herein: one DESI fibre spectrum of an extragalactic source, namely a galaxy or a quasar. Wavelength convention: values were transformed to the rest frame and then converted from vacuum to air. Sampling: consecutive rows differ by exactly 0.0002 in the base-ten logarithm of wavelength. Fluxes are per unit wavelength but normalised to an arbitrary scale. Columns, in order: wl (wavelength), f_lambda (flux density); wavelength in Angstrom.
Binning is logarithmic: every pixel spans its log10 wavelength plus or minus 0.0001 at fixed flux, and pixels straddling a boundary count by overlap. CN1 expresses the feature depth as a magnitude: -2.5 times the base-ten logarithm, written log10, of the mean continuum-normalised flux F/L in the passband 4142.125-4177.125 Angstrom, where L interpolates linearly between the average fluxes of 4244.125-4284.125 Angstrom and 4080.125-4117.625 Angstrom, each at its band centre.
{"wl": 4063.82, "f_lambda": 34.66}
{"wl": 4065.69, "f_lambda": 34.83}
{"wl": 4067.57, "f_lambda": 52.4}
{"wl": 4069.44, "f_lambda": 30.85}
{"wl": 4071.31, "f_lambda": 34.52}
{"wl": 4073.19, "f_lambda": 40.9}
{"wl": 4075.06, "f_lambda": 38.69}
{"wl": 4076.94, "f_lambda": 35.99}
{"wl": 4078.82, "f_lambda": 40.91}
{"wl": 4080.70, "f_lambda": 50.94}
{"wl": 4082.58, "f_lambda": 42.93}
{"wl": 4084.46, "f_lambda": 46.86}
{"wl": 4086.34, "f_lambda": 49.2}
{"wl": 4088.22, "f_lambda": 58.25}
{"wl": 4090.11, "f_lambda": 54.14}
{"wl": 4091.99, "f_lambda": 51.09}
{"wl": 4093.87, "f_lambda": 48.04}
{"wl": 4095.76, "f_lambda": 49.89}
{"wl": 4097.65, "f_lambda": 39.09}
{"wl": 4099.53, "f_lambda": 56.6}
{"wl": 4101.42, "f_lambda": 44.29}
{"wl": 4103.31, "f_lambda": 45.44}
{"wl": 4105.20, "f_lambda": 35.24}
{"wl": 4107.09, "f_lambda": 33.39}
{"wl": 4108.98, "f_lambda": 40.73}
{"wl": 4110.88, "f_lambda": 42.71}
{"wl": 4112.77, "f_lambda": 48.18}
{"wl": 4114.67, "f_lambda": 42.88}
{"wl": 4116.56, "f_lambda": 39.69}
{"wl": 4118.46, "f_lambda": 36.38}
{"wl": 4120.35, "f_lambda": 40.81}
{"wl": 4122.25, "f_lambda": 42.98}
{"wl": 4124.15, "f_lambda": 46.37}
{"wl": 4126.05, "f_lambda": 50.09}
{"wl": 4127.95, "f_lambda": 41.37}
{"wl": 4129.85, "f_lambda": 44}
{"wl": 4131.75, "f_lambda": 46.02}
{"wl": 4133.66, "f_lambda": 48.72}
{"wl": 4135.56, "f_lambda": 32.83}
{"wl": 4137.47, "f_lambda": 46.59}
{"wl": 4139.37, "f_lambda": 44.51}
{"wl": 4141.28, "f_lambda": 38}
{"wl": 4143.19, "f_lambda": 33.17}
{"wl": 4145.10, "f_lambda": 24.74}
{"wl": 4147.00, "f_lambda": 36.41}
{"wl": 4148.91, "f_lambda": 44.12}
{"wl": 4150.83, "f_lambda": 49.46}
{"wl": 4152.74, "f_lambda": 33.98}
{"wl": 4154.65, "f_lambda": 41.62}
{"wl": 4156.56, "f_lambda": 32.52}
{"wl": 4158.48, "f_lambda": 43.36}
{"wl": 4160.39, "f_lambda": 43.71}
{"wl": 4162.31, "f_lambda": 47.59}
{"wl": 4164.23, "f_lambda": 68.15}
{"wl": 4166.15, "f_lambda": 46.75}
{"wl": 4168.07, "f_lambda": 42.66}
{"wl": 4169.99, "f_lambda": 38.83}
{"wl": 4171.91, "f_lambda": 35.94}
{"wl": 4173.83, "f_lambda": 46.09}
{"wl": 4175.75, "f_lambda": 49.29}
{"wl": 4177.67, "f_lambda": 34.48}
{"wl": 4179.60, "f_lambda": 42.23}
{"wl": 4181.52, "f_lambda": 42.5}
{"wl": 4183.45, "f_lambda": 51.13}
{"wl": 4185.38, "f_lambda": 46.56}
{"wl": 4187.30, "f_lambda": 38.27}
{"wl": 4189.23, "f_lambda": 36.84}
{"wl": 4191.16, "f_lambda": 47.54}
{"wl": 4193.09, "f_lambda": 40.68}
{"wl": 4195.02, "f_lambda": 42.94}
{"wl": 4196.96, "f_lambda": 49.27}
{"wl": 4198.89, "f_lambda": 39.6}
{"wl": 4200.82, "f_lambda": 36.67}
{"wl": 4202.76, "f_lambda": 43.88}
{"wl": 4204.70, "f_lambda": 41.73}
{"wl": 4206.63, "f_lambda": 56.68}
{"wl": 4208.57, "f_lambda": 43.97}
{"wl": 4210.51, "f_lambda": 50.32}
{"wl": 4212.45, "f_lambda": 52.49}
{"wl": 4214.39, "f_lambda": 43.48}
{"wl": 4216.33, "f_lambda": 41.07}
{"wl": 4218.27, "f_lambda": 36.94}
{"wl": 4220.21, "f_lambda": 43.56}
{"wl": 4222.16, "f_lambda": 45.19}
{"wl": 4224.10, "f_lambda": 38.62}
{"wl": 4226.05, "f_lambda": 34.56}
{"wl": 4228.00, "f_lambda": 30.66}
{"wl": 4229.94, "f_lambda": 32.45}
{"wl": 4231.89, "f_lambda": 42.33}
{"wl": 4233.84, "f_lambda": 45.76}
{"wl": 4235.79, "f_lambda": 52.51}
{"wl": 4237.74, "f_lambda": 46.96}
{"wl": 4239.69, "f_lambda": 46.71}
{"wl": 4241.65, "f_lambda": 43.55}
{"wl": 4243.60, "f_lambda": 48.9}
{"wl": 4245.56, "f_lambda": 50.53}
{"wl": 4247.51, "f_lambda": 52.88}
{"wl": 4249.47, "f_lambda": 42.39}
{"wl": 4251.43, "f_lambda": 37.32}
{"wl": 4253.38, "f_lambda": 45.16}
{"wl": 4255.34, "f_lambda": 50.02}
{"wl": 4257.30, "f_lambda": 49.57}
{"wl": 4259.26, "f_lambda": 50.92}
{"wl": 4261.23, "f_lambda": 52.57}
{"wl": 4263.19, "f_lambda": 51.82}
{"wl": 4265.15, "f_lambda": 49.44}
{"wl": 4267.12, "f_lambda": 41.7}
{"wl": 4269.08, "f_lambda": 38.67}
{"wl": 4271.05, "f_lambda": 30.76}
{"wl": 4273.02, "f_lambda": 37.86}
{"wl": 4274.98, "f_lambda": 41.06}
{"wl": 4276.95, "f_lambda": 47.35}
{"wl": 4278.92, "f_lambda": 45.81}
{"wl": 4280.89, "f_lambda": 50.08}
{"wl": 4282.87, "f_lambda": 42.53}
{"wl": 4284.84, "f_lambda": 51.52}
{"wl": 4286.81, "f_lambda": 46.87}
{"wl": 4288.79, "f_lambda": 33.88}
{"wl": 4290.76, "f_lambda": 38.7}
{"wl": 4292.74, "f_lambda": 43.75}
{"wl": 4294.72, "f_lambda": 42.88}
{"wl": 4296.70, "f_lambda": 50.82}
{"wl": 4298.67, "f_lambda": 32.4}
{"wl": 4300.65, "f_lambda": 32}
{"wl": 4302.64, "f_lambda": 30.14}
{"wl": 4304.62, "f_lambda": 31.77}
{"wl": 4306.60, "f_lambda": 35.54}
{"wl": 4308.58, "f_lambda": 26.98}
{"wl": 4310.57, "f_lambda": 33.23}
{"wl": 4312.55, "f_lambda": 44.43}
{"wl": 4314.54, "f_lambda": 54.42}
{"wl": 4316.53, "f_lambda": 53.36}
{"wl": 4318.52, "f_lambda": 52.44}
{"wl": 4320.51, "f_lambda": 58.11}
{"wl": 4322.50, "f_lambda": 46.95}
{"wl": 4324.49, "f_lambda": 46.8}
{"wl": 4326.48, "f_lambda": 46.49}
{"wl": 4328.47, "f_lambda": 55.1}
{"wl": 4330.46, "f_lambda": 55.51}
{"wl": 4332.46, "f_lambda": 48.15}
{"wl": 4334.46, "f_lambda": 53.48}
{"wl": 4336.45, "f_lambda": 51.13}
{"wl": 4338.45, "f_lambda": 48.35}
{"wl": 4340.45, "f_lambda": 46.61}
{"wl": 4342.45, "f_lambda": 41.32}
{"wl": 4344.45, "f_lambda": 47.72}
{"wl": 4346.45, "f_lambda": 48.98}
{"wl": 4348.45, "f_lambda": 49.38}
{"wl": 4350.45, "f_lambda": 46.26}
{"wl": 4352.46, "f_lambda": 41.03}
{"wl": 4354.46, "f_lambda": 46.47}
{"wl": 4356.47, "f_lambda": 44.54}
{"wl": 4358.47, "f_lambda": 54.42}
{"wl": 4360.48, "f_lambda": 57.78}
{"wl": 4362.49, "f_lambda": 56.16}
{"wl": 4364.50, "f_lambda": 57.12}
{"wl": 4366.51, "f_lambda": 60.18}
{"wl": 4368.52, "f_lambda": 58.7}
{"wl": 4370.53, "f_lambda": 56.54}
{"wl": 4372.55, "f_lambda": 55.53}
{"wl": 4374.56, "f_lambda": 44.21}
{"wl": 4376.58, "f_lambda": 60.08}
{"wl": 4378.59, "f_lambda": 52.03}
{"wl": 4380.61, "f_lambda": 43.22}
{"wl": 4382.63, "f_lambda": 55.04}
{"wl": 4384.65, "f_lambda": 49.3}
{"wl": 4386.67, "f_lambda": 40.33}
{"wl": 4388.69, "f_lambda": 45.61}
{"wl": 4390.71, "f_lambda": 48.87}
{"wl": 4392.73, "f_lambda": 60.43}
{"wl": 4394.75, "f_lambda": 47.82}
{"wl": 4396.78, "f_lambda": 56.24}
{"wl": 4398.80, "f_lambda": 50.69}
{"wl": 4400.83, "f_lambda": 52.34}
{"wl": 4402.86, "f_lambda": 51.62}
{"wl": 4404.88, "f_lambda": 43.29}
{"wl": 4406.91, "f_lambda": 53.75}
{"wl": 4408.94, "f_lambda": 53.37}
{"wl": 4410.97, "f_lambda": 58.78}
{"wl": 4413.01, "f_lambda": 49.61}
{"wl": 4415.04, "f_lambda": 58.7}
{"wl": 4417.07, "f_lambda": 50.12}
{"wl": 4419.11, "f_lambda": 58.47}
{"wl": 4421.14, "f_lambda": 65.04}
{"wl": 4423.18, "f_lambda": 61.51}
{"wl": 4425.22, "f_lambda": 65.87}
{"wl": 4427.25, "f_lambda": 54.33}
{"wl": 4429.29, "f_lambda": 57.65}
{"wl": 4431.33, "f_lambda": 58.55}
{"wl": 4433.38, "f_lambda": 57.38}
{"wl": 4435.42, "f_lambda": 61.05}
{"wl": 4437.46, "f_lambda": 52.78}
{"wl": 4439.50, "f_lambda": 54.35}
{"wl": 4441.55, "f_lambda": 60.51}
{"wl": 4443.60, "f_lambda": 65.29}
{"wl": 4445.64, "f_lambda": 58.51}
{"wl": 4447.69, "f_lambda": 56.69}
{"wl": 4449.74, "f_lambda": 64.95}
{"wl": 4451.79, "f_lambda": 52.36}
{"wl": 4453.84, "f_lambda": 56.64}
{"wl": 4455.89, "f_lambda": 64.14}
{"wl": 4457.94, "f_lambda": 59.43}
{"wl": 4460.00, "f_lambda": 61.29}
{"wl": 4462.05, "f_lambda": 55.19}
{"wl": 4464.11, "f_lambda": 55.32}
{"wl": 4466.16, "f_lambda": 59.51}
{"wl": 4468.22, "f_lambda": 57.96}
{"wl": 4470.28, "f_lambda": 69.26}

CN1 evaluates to 0.09 mag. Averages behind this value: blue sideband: 45.9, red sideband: 45.5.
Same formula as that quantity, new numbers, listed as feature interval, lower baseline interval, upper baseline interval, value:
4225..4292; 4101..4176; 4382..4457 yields 0.086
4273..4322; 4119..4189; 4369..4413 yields 0.132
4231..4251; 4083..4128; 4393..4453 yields 0.066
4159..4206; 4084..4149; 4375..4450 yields 0.048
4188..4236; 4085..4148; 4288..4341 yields 0.030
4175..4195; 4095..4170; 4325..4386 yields 0.042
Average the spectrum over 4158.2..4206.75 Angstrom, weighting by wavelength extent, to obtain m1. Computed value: 44.2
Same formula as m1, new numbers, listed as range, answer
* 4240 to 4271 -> 46.5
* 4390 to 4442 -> 55.5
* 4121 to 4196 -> 42.6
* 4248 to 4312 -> 41.8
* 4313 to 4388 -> 50.8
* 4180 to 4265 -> 44.6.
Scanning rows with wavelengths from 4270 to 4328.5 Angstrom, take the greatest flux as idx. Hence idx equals 58.11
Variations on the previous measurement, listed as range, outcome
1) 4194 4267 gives 56.68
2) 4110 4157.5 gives 50.09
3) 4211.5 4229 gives 52.49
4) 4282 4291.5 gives 51.52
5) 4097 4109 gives 56.6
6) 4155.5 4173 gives 68.15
